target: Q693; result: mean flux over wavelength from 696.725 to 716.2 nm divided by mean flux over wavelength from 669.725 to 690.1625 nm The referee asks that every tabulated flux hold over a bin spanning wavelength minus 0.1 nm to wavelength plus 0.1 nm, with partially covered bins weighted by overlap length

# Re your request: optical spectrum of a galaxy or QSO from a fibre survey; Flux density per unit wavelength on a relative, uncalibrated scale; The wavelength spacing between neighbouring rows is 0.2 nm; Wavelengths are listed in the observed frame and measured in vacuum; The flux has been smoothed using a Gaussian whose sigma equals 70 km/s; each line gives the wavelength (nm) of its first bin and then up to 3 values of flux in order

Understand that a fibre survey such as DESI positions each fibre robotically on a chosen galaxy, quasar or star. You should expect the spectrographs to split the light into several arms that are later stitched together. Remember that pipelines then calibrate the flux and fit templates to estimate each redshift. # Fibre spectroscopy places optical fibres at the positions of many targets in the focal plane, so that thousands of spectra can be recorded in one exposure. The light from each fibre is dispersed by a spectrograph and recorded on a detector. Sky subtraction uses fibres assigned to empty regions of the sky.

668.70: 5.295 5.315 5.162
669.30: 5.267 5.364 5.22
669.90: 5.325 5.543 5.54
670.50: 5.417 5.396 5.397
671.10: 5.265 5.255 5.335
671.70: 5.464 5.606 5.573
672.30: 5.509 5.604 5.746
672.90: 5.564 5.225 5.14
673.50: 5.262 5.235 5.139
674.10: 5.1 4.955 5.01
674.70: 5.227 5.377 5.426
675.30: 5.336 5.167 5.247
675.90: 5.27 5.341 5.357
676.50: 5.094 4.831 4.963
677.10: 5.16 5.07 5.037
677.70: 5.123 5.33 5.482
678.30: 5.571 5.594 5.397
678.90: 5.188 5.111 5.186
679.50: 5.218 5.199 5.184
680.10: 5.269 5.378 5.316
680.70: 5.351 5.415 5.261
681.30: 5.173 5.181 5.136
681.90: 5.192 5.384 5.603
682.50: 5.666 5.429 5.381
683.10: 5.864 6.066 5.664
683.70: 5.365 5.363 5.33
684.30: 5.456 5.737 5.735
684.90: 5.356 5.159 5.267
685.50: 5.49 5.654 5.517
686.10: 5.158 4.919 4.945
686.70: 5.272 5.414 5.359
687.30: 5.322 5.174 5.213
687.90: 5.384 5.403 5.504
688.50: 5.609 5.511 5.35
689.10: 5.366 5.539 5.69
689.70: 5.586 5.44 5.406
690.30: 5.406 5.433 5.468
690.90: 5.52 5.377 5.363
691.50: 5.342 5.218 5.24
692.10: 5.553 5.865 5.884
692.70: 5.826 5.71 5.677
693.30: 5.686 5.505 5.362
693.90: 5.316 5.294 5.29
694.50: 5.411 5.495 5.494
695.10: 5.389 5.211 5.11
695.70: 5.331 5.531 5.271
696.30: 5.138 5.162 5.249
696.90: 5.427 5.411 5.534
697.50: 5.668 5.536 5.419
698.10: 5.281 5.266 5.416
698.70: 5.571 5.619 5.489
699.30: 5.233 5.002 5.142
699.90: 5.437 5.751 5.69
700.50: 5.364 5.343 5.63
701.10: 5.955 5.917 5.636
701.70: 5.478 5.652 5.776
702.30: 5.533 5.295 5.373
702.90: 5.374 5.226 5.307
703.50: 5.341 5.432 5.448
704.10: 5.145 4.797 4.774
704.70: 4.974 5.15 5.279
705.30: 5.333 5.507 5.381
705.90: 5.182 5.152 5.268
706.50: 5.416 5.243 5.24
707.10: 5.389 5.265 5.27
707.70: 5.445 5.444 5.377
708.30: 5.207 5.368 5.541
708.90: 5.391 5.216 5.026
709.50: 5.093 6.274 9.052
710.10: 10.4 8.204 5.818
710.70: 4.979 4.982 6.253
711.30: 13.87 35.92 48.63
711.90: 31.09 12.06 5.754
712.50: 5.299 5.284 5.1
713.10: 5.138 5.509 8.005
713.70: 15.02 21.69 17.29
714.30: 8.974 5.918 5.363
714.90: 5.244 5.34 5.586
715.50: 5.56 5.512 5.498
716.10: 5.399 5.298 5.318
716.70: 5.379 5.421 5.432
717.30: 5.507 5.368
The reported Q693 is 1.34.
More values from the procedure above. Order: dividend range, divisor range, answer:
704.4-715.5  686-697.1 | 1.56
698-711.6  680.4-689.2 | 1.14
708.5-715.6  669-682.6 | 1.93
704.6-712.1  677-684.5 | 1.61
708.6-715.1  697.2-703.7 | 1.94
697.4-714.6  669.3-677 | 1.39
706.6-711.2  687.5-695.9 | 1.08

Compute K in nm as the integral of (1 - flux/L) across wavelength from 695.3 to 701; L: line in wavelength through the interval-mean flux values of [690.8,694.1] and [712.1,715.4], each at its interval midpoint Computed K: 0.79 nm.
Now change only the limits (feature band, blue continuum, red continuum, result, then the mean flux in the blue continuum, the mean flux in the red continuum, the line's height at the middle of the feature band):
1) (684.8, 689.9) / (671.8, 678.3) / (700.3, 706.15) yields -0.05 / 5.27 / 5.38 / 5.32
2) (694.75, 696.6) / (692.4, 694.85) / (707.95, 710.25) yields 0.11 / 5.54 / 6.2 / 5.63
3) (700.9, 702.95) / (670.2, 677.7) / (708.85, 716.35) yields 0.72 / 5.29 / 9.96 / 8.67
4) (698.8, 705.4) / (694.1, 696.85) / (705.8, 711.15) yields 0.20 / 5.32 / 5.79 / 5.56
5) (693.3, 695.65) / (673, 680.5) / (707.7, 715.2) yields 0.70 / 5.22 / 9.94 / 7.63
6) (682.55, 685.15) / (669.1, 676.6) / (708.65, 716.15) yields 0.42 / 5.33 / 9.96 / 6.62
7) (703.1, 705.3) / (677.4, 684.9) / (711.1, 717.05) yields 0.95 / 5.39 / 10.8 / 9.14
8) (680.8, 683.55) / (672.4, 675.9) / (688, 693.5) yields -0.03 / 5.28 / 5.52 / 5.39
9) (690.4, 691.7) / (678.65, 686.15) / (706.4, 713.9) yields 0.24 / 5.39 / 9.29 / 6.61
